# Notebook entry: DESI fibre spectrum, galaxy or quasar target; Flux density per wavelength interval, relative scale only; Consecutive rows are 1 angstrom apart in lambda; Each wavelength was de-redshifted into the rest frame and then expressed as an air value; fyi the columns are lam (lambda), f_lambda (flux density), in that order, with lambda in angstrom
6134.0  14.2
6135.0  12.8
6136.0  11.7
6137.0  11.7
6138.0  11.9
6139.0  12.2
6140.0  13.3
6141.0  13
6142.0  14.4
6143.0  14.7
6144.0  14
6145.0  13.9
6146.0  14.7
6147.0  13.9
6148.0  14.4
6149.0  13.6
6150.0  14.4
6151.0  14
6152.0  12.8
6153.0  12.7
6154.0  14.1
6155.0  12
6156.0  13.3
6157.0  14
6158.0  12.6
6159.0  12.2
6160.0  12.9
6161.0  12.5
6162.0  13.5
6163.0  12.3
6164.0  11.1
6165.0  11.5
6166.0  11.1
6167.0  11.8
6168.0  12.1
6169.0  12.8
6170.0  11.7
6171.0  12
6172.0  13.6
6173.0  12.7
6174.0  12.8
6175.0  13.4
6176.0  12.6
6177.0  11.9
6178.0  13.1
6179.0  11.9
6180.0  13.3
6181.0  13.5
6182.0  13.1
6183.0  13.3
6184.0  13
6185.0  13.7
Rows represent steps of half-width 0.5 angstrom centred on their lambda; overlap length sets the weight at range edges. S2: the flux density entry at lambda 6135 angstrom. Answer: 12.8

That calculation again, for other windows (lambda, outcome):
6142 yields 14.4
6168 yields 12.1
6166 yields 11.1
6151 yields 14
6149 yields 13.6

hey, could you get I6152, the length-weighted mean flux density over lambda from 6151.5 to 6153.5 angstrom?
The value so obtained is 12.8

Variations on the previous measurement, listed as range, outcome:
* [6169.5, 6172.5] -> 12.4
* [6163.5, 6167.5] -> 11.4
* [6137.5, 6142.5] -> 13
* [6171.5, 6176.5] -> 13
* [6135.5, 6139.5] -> 11.9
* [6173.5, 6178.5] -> 12.8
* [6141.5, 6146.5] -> 14.3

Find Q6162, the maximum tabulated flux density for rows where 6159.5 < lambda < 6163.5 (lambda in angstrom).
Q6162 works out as 13.5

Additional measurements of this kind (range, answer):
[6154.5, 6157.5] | 14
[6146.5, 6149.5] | 14.4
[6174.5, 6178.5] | 13.4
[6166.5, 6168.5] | 12.1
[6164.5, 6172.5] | 13.6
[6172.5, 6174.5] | 12.8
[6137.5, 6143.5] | 14.7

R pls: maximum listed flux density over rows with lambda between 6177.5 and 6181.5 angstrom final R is 13.5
